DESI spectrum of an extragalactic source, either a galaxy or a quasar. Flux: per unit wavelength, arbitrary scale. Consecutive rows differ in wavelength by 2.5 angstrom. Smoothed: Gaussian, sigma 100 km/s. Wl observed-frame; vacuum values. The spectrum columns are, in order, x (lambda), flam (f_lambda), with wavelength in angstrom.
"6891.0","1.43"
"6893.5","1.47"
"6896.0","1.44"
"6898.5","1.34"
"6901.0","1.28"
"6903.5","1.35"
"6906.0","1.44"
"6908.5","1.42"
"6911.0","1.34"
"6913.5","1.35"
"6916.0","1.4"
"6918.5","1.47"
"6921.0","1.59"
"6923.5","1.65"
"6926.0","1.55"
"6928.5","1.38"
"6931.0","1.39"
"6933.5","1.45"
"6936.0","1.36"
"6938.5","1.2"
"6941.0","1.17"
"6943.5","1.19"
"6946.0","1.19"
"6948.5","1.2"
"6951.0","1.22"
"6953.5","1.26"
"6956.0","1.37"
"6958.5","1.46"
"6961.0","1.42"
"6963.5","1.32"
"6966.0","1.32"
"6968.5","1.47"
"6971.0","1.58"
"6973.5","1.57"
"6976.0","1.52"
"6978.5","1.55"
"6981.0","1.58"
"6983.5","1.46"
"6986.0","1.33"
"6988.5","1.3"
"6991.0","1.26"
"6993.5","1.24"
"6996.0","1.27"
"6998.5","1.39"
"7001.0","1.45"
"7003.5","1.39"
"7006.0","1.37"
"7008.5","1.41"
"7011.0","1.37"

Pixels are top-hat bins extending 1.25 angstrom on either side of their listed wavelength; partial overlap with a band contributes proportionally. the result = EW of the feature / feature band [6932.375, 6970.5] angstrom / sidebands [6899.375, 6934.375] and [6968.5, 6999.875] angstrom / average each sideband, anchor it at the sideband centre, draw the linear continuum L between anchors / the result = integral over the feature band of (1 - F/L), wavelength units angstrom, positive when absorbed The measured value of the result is 3.1 angstrom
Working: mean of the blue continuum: 1.43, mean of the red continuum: 1.42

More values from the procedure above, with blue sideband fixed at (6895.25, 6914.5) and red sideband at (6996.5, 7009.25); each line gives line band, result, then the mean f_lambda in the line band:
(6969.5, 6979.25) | -1.2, 1.55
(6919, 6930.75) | -1.3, 1.52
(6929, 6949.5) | 1.5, 1.27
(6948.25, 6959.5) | 0.6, 1.31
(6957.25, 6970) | -0.2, 1.4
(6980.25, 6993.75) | 0.3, 1.36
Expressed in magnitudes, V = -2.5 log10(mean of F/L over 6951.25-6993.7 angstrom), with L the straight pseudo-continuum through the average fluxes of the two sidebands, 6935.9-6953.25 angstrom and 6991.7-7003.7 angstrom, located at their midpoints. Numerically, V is -0.11 mag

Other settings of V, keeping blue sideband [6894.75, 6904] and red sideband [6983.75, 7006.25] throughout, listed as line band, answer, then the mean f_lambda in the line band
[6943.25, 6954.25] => 0.11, 1.21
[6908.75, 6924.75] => -0.09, 1.46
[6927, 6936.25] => -0.04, 1.4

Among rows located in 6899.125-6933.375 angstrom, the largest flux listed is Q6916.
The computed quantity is 1.65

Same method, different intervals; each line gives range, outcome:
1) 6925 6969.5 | 1.55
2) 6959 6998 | 1.58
